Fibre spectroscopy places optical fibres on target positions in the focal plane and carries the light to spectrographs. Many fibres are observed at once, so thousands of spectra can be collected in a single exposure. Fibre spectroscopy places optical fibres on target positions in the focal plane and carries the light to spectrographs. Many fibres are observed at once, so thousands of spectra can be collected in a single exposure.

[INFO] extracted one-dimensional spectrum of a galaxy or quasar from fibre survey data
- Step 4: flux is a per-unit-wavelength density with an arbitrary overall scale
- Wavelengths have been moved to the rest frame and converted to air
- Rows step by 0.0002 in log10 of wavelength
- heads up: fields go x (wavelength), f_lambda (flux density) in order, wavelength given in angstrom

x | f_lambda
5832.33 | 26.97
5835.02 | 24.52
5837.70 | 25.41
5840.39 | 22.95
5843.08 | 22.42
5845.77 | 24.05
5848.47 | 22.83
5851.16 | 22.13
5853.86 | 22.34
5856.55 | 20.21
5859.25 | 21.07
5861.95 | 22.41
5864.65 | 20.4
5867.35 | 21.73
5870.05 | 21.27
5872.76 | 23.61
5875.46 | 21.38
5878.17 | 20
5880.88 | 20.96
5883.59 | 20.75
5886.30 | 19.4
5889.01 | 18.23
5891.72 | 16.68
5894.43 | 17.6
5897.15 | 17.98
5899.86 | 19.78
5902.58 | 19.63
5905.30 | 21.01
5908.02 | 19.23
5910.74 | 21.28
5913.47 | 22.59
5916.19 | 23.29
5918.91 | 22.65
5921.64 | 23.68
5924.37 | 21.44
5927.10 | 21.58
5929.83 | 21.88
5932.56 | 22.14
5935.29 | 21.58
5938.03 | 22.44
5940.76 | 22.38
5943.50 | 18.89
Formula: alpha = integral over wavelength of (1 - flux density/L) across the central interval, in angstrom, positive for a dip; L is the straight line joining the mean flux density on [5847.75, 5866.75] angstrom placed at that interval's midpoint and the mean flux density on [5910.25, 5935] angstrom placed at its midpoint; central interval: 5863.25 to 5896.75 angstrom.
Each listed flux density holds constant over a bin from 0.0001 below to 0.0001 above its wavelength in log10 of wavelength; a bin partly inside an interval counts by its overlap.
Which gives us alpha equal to 2.6 angstrom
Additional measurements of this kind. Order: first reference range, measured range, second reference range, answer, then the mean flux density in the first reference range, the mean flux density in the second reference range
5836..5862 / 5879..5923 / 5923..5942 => 3.7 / 22.6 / 21.9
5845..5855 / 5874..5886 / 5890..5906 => -0.3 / 22.8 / 18.7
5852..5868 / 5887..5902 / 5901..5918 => 2.2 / 21.4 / 21.2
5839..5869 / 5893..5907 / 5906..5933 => 1.8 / 22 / 21.9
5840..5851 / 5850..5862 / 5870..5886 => 0.5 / 23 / 21.2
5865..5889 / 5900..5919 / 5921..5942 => 0.4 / 20.9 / 22.1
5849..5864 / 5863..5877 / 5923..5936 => 0.0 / 21.6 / 21.7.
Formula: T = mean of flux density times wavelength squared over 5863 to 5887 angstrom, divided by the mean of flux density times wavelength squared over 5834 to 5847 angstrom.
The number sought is 0.90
